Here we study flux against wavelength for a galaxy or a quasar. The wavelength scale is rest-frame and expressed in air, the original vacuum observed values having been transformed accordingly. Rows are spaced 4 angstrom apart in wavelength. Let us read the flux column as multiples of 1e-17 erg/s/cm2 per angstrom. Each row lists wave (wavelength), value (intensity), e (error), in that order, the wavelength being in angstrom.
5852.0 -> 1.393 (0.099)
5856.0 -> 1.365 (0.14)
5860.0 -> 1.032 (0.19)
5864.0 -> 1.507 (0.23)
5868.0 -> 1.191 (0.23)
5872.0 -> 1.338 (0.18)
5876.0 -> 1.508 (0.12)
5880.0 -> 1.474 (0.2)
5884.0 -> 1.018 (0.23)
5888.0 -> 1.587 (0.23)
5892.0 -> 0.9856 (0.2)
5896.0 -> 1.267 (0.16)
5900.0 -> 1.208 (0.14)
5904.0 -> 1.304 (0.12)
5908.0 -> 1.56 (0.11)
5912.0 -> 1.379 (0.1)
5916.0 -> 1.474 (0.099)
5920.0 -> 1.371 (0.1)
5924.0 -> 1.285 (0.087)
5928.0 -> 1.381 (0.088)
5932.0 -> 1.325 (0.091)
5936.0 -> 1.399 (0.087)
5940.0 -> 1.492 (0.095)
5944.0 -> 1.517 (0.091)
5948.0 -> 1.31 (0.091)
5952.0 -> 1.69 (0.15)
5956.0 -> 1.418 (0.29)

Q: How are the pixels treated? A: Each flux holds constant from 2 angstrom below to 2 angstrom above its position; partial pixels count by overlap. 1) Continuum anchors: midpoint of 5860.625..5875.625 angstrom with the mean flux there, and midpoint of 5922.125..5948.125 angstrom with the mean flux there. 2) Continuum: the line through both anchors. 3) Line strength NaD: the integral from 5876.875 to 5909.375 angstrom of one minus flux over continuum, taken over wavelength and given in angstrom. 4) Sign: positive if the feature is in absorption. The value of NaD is 1.3 angstrom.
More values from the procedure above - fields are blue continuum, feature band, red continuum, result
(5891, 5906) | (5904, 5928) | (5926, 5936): -2.1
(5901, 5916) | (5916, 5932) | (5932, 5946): 0.8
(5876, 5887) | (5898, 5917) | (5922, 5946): -0.2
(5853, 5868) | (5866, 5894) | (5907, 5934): 0.5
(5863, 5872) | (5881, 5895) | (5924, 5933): 1.2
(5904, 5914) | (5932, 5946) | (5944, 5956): 0.2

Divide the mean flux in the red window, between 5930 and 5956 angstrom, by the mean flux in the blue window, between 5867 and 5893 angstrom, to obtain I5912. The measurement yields 1.1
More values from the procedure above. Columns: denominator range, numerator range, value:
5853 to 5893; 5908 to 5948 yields 1.07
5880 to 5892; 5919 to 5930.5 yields 1.05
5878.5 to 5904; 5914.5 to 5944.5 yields 1.11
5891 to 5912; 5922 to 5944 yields 1.08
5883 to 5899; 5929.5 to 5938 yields 1.11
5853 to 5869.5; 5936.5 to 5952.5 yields 1.15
